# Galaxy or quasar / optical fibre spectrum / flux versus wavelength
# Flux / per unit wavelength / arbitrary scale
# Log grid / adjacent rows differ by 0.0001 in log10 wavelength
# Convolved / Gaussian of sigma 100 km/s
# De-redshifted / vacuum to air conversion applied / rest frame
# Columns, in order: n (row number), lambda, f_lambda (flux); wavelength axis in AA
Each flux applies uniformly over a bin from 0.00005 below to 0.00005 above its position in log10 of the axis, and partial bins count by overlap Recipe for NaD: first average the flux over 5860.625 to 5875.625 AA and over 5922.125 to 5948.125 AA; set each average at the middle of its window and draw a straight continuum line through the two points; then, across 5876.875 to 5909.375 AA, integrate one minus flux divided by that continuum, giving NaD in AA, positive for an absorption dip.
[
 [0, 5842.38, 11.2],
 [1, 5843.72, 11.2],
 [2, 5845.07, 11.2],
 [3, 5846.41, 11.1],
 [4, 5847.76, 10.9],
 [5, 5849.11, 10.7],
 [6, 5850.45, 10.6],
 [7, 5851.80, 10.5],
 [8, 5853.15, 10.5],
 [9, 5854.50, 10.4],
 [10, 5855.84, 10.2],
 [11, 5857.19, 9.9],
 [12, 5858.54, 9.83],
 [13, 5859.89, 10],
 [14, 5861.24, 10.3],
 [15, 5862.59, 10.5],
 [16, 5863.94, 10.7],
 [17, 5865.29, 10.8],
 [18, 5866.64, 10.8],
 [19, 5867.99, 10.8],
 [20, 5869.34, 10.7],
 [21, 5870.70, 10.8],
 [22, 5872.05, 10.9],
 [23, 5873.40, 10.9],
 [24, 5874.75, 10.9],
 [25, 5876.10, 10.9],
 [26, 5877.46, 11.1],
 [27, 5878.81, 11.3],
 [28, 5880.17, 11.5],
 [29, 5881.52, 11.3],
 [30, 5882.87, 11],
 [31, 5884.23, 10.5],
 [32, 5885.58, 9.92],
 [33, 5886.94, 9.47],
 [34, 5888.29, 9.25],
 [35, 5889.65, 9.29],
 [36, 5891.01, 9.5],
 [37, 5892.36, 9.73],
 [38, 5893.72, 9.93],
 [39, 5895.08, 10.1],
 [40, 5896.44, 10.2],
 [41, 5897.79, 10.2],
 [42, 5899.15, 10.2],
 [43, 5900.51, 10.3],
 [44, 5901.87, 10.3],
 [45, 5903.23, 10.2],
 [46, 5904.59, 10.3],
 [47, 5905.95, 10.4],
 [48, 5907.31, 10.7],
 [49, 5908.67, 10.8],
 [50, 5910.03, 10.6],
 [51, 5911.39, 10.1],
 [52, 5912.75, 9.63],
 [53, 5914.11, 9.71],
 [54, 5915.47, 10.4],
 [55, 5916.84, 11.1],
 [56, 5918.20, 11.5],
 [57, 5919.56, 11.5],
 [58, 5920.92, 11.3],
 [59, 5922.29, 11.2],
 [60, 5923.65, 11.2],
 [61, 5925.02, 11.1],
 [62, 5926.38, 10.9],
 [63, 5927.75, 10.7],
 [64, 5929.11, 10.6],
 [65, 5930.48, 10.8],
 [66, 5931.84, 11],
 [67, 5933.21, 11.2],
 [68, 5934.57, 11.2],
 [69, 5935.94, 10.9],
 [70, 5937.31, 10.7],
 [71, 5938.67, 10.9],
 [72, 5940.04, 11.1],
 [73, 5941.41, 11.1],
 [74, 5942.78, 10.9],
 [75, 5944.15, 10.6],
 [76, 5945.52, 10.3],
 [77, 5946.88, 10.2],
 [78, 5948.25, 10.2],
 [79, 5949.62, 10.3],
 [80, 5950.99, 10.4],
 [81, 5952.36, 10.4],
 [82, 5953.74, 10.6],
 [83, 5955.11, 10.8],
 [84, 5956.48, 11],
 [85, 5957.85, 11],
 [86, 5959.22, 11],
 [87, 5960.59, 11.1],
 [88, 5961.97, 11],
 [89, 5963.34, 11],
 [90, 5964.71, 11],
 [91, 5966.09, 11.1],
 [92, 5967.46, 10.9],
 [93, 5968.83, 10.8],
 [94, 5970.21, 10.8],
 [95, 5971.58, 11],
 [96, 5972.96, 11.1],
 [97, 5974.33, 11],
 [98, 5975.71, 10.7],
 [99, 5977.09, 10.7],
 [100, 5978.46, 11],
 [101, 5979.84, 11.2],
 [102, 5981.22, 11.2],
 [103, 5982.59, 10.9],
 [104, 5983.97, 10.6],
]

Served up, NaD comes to 1.4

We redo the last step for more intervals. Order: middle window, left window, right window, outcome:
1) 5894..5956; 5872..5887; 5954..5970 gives 1.6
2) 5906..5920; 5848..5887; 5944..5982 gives 0.2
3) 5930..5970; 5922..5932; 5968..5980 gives 0.4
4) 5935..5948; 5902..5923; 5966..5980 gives 0.0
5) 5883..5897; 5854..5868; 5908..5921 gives 0.9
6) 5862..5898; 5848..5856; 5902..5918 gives -0.1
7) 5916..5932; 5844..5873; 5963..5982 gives -0.4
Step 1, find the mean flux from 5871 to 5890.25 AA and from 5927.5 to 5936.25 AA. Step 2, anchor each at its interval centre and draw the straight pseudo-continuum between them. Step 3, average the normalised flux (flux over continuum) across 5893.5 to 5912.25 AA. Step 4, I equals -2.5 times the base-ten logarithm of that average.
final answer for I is 0.04 mag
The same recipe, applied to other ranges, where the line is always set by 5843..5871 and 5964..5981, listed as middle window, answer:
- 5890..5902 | 0.07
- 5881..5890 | 0.06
